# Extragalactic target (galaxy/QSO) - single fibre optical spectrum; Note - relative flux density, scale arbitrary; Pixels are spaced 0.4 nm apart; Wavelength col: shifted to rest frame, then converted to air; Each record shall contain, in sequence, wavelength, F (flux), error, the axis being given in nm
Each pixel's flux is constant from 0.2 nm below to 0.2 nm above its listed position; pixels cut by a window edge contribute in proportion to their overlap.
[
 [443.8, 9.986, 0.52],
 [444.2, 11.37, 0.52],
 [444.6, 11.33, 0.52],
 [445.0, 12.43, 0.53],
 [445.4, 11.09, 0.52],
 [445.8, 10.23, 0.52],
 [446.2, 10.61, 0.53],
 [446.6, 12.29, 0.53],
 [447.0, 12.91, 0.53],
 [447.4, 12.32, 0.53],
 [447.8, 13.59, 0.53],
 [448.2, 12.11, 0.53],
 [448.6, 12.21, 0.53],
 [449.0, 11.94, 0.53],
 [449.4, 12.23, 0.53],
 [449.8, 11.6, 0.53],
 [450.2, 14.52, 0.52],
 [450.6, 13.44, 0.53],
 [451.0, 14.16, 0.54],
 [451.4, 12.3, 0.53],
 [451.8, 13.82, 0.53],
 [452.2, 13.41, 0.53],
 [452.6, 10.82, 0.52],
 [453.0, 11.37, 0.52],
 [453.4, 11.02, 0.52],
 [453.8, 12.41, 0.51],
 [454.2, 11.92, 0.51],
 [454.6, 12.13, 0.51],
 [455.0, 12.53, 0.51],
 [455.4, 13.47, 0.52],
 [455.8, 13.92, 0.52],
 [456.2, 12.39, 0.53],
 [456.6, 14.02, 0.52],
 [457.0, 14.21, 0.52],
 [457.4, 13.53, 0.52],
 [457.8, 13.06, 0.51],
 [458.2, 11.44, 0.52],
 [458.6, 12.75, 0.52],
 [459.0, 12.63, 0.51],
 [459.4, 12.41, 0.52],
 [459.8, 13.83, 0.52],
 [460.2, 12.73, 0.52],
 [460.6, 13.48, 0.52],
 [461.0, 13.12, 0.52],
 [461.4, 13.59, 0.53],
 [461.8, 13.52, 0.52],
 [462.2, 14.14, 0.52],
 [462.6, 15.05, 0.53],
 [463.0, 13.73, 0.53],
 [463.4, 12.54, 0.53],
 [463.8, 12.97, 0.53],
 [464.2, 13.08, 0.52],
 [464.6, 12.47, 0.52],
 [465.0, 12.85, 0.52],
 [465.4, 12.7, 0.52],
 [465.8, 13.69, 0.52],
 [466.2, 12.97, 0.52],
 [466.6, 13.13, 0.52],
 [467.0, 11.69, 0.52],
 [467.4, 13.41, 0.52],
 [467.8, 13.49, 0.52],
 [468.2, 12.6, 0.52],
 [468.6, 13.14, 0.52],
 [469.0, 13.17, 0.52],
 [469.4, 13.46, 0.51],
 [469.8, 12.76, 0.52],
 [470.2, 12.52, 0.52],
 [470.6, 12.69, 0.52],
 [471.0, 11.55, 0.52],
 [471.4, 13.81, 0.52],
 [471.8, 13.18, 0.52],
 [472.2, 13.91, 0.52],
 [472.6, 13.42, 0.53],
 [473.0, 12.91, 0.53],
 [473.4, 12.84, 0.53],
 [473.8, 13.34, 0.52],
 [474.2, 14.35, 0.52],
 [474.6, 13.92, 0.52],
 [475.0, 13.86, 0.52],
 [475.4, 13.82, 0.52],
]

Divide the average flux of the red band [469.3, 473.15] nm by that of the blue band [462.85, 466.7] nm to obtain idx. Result 1.00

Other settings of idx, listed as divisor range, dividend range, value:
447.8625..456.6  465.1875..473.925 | 1.03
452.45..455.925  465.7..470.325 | 1.07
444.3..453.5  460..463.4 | 1.11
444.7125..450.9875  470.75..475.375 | 1.09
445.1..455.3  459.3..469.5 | 1.07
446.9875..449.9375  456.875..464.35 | 1.07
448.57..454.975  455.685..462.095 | 1.06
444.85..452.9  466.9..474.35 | 1.06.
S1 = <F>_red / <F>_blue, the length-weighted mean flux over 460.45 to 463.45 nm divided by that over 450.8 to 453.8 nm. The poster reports 1.1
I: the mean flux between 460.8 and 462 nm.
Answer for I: 13.4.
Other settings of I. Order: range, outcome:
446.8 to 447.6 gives 12.6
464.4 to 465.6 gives 12.7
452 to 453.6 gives 11.7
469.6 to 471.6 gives 12.7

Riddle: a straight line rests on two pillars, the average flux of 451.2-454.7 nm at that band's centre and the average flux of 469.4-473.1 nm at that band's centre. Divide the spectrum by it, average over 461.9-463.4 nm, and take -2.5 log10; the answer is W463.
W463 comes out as -0.12 mag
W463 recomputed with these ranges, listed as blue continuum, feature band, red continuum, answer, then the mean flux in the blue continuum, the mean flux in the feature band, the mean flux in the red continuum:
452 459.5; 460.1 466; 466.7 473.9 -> -0.043 mag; 12.6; 13.3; 13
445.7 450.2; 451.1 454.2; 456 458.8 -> 0.034 mag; 12.2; 12.2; 13.1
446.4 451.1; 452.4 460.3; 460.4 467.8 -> 0.031 mag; 12.7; 12.6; 13.2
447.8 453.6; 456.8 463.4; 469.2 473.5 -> -0.046 mag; 12.5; 13.3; 13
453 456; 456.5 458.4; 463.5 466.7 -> -0.055 mag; 12.4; 13.2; 13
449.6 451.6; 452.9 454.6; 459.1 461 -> 0.123 mag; 13.2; 11.8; 13.1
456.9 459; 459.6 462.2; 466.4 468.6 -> -0.044 mag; 12.9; 13.4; 12.9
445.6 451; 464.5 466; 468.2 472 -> -0.015 mag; 12.4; 13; 12.9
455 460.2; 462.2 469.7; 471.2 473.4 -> 0.010 mag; 13.1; 13.1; 13.4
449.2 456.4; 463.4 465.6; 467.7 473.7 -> 0.009 mag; 12.6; 12.8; 13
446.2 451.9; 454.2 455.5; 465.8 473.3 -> 0.023 mag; 12.7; 12.5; 13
